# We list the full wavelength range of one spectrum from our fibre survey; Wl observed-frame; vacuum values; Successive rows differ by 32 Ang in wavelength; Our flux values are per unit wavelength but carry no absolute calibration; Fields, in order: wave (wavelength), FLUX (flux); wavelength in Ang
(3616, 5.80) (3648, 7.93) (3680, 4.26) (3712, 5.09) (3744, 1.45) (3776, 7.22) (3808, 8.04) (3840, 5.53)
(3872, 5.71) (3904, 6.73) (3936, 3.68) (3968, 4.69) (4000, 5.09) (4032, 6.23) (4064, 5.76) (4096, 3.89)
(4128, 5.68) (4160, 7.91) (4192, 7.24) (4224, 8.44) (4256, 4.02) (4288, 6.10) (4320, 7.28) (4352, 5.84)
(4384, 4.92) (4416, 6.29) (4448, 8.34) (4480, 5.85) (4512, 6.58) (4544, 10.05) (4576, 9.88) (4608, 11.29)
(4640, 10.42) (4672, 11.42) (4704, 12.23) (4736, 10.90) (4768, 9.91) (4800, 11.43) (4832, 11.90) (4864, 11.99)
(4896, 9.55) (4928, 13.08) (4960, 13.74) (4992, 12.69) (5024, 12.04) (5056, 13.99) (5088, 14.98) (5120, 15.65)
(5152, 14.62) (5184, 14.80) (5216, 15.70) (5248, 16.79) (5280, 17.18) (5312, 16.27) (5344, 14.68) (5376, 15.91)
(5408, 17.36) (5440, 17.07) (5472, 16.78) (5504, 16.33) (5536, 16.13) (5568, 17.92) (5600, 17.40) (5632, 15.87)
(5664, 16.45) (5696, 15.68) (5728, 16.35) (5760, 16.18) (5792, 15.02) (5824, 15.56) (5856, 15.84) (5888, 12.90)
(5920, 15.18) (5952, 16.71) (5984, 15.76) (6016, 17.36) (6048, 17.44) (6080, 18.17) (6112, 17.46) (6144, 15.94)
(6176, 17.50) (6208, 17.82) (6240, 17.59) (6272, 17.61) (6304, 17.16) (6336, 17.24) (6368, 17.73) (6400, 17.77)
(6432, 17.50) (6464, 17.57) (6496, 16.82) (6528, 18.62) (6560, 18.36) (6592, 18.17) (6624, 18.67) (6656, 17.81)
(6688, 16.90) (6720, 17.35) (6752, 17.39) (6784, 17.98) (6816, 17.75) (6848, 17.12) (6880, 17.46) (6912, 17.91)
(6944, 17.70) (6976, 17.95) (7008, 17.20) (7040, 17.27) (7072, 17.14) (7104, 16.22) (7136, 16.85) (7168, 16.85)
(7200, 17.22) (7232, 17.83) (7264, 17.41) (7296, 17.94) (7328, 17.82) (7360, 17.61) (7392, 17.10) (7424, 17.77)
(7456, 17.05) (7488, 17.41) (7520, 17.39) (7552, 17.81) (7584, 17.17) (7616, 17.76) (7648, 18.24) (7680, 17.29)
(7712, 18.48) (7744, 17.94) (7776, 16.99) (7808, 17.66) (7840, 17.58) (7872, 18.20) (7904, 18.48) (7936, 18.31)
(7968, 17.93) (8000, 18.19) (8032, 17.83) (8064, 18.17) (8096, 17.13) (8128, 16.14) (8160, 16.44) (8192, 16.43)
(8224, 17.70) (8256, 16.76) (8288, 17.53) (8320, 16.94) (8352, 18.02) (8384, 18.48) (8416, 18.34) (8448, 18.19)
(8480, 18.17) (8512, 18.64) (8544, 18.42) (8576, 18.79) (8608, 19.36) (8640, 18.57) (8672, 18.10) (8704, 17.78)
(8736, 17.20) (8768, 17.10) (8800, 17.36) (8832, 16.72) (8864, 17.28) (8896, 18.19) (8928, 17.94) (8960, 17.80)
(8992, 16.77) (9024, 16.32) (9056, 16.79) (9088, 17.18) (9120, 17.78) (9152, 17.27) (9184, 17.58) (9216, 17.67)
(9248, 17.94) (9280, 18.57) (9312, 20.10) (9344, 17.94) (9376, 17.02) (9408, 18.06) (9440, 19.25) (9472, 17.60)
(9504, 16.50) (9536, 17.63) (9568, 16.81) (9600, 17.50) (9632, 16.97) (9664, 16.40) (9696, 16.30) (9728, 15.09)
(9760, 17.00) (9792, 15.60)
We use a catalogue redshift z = 0.138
